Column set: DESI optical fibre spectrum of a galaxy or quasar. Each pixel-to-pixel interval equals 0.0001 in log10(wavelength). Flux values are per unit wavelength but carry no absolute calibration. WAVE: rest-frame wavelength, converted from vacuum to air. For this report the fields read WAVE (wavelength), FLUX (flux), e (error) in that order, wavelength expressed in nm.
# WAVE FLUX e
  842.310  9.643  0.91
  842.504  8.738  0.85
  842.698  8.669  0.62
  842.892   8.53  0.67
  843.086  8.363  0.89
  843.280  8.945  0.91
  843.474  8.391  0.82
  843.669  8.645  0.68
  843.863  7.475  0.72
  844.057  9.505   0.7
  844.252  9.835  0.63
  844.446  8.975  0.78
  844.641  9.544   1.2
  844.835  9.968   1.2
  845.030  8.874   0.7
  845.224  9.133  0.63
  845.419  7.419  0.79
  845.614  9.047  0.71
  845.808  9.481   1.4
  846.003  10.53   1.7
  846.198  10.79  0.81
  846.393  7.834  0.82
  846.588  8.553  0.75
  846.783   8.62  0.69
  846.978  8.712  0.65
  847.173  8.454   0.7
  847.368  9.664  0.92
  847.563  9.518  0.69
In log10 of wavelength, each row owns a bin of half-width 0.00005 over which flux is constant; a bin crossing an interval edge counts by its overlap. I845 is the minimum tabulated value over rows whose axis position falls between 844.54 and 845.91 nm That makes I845 7.419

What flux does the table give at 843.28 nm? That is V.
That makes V 8.945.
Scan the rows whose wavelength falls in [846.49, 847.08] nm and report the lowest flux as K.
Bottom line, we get 8.553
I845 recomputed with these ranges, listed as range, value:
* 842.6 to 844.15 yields 7.475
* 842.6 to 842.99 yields 8.53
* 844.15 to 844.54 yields 8.975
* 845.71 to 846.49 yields 7.834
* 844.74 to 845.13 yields 8.874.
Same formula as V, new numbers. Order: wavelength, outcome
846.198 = 10.79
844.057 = 9.505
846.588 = 8.553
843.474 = 8.391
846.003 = 10.53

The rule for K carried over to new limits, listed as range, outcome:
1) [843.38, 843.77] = 8.391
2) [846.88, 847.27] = 8.454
